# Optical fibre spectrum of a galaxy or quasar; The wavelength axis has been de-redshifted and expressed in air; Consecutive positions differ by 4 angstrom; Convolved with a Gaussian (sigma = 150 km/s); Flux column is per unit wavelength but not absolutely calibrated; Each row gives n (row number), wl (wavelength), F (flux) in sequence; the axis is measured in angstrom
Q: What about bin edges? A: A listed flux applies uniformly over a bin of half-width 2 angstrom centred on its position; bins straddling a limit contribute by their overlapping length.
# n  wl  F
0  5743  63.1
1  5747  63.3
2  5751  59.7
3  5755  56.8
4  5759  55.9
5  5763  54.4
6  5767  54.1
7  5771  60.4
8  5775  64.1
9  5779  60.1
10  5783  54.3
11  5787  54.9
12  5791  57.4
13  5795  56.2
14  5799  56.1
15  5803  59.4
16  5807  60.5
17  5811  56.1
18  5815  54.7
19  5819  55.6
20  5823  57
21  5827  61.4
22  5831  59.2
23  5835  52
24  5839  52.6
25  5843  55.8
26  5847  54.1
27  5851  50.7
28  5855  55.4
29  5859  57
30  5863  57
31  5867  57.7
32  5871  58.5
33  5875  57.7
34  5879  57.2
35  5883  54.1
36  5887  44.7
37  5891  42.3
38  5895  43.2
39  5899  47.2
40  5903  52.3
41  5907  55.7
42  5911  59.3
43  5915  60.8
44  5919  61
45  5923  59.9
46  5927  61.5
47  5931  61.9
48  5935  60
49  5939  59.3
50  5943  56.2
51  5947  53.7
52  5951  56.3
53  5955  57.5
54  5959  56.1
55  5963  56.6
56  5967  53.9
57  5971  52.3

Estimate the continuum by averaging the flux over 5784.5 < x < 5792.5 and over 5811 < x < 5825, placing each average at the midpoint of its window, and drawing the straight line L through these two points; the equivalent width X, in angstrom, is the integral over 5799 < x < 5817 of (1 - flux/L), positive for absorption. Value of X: -0.5 angstrom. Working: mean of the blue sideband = 56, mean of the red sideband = 55.8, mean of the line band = 57.5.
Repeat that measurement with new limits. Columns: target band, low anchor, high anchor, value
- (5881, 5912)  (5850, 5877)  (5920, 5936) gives 4.9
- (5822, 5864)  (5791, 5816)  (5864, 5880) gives 1.4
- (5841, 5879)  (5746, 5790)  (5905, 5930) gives 1.9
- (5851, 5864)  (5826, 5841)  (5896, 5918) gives 0.0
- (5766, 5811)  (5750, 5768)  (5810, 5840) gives -1.5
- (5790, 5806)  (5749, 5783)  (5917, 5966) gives 0.1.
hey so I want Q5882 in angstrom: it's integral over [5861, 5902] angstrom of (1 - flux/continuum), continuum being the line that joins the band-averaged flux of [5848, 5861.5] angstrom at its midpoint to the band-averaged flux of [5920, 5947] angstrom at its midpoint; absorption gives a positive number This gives 3.0 angstrom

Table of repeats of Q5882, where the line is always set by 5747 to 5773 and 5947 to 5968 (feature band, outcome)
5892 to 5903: 2.0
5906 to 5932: -1.8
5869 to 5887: 0.3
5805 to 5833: -0.4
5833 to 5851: 1.1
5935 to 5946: -0.3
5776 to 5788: 0.0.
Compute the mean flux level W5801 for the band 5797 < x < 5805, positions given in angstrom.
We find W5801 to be 57.8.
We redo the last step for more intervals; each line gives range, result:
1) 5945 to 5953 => 55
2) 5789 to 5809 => 57.9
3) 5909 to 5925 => 60.2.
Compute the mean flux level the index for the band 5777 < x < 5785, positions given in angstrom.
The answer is 57.2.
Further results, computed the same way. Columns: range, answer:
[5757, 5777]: 57.8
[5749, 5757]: 58.2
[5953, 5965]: 56.7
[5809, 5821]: 55.5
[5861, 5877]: 57.7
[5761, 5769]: 54.2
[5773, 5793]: 58.2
